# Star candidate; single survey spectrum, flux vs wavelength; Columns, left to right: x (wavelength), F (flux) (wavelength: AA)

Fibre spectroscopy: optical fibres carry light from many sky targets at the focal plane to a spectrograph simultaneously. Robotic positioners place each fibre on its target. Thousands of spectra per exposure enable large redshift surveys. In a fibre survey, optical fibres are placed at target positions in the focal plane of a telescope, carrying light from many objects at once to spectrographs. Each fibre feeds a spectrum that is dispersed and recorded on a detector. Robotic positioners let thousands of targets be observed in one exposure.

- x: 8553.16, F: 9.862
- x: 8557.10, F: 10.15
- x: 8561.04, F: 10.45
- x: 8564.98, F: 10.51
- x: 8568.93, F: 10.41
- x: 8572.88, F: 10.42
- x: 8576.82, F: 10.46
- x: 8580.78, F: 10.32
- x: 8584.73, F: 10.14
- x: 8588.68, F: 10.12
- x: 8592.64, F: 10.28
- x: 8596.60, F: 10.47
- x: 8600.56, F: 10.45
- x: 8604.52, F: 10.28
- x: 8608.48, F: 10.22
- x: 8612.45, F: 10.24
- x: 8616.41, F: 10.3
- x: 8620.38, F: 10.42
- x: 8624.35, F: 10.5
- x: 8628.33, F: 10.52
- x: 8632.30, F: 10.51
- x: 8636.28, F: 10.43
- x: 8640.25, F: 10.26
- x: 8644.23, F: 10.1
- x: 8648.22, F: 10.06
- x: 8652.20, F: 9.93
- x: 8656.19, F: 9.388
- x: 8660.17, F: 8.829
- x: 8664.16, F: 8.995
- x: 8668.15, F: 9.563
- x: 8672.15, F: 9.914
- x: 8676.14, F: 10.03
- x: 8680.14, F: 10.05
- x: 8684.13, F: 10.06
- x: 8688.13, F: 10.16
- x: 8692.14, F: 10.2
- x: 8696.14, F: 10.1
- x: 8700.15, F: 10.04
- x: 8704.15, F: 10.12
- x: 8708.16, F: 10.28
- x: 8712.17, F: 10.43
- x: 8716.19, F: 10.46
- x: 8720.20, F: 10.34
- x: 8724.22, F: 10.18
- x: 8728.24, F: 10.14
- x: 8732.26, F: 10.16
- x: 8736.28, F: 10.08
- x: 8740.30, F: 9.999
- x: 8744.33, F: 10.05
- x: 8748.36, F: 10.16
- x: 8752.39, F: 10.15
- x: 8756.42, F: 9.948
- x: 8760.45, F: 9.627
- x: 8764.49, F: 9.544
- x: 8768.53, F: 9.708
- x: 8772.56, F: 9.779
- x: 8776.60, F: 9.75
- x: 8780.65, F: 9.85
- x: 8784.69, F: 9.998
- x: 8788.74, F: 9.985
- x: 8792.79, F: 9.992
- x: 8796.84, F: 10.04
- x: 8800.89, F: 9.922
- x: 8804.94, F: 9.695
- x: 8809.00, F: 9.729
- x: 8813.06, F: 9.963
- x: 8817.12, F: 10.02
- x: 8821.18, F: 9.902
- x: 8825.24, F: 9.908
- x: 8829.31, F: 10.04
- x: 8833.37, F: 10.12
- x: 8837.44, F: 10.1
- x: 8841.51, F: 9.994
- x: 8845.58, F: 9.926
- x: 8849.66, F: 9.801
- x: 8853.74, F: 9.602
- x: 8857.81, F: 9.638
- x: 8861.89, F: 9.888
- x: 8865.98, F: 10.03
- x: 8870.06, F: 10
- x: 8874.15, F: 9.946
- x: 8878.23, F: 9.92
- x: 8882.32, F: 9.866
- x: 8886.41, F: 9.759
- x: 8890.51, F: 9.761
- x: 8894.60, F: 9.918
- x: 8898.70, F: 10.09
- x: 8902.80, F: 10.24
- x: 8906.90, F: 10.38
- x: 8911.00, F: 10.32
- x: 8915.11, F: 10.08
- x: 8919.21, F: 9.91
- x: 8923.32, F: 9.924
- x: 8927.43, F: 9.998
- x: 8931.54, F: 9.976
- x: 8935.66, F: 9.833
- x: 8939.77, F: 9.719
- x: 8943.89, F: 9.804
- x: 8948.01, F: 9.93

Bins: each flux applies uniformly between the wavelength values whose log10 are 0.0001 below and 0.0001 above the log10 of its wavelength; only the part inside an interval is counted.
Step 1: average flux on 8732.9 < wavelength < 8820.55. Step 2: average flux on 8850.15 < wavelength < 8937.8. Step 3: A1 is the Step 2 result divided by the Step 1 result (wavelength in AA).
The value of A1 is 1.00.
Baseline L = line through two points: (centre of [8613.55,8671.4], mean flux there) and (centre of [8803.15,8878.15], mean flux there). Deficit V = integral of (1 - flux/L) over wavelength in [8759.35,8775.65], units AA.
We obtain 0.4 AA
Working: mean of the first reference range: 9.99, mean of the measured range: 9.67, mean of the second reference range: 9.91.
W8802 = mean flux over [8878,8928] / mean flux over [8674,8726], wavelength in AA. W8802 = 1.0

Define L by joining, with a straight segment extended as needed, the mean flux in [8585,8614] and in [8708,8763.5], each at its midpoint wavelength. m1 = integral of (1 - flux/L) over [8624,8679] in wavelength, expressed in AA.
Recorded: 1.7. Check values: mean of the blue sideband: 10.3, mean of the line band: 9.91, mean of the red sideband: 10.1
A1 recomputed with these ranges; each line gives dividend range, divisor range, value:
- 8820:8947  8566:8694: 0.98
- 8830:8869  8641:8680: 1.02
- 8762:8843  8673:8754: 0.97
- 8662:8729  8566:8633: 0.97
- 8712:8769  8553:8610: 0.98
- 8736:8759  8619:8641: 0.96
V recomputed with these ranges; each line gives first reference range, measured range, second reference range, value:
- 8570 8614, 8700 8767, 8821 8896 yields -0.03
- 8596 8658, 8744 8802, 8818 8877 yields 0.81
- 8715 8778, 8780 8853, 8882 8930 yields 0.53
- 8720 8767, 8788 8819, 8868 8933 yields 0.30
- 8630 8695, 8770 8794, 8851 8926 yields 0.12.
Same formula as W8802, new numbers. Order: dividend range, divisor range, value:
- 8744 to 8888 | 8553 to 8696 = 0.98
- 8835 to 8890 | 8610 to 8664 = 0.98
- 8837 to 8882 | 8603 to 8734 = 0.98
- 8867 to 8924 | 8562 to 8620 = 0.97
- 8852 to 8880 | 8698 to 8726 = 0.96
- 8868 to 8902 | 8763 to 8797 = 1.01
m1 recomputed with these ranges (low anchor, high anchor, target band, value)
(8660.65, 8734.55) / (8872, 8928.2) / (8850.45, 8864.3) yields 0.40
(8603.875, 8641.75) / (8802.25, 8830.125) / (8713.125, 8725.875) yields -0.26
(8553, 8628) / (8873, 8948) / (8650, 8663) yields 1.13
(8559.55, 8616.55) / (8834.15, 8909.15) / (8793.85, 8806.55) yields 0.18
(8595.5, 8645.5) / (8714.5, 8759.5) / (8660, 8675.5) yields 1.25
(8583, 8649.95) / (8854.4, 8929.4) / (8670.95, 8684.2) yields 0.29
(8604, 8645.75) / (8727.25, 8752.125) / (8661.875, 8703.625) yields 1.27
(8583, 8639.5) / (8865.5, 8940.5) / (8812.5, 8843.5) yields 0.22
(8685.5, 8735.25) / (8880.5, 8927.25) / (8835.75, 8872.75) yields 0.68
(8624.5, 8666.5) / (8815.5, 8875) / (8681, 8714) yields -0.81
